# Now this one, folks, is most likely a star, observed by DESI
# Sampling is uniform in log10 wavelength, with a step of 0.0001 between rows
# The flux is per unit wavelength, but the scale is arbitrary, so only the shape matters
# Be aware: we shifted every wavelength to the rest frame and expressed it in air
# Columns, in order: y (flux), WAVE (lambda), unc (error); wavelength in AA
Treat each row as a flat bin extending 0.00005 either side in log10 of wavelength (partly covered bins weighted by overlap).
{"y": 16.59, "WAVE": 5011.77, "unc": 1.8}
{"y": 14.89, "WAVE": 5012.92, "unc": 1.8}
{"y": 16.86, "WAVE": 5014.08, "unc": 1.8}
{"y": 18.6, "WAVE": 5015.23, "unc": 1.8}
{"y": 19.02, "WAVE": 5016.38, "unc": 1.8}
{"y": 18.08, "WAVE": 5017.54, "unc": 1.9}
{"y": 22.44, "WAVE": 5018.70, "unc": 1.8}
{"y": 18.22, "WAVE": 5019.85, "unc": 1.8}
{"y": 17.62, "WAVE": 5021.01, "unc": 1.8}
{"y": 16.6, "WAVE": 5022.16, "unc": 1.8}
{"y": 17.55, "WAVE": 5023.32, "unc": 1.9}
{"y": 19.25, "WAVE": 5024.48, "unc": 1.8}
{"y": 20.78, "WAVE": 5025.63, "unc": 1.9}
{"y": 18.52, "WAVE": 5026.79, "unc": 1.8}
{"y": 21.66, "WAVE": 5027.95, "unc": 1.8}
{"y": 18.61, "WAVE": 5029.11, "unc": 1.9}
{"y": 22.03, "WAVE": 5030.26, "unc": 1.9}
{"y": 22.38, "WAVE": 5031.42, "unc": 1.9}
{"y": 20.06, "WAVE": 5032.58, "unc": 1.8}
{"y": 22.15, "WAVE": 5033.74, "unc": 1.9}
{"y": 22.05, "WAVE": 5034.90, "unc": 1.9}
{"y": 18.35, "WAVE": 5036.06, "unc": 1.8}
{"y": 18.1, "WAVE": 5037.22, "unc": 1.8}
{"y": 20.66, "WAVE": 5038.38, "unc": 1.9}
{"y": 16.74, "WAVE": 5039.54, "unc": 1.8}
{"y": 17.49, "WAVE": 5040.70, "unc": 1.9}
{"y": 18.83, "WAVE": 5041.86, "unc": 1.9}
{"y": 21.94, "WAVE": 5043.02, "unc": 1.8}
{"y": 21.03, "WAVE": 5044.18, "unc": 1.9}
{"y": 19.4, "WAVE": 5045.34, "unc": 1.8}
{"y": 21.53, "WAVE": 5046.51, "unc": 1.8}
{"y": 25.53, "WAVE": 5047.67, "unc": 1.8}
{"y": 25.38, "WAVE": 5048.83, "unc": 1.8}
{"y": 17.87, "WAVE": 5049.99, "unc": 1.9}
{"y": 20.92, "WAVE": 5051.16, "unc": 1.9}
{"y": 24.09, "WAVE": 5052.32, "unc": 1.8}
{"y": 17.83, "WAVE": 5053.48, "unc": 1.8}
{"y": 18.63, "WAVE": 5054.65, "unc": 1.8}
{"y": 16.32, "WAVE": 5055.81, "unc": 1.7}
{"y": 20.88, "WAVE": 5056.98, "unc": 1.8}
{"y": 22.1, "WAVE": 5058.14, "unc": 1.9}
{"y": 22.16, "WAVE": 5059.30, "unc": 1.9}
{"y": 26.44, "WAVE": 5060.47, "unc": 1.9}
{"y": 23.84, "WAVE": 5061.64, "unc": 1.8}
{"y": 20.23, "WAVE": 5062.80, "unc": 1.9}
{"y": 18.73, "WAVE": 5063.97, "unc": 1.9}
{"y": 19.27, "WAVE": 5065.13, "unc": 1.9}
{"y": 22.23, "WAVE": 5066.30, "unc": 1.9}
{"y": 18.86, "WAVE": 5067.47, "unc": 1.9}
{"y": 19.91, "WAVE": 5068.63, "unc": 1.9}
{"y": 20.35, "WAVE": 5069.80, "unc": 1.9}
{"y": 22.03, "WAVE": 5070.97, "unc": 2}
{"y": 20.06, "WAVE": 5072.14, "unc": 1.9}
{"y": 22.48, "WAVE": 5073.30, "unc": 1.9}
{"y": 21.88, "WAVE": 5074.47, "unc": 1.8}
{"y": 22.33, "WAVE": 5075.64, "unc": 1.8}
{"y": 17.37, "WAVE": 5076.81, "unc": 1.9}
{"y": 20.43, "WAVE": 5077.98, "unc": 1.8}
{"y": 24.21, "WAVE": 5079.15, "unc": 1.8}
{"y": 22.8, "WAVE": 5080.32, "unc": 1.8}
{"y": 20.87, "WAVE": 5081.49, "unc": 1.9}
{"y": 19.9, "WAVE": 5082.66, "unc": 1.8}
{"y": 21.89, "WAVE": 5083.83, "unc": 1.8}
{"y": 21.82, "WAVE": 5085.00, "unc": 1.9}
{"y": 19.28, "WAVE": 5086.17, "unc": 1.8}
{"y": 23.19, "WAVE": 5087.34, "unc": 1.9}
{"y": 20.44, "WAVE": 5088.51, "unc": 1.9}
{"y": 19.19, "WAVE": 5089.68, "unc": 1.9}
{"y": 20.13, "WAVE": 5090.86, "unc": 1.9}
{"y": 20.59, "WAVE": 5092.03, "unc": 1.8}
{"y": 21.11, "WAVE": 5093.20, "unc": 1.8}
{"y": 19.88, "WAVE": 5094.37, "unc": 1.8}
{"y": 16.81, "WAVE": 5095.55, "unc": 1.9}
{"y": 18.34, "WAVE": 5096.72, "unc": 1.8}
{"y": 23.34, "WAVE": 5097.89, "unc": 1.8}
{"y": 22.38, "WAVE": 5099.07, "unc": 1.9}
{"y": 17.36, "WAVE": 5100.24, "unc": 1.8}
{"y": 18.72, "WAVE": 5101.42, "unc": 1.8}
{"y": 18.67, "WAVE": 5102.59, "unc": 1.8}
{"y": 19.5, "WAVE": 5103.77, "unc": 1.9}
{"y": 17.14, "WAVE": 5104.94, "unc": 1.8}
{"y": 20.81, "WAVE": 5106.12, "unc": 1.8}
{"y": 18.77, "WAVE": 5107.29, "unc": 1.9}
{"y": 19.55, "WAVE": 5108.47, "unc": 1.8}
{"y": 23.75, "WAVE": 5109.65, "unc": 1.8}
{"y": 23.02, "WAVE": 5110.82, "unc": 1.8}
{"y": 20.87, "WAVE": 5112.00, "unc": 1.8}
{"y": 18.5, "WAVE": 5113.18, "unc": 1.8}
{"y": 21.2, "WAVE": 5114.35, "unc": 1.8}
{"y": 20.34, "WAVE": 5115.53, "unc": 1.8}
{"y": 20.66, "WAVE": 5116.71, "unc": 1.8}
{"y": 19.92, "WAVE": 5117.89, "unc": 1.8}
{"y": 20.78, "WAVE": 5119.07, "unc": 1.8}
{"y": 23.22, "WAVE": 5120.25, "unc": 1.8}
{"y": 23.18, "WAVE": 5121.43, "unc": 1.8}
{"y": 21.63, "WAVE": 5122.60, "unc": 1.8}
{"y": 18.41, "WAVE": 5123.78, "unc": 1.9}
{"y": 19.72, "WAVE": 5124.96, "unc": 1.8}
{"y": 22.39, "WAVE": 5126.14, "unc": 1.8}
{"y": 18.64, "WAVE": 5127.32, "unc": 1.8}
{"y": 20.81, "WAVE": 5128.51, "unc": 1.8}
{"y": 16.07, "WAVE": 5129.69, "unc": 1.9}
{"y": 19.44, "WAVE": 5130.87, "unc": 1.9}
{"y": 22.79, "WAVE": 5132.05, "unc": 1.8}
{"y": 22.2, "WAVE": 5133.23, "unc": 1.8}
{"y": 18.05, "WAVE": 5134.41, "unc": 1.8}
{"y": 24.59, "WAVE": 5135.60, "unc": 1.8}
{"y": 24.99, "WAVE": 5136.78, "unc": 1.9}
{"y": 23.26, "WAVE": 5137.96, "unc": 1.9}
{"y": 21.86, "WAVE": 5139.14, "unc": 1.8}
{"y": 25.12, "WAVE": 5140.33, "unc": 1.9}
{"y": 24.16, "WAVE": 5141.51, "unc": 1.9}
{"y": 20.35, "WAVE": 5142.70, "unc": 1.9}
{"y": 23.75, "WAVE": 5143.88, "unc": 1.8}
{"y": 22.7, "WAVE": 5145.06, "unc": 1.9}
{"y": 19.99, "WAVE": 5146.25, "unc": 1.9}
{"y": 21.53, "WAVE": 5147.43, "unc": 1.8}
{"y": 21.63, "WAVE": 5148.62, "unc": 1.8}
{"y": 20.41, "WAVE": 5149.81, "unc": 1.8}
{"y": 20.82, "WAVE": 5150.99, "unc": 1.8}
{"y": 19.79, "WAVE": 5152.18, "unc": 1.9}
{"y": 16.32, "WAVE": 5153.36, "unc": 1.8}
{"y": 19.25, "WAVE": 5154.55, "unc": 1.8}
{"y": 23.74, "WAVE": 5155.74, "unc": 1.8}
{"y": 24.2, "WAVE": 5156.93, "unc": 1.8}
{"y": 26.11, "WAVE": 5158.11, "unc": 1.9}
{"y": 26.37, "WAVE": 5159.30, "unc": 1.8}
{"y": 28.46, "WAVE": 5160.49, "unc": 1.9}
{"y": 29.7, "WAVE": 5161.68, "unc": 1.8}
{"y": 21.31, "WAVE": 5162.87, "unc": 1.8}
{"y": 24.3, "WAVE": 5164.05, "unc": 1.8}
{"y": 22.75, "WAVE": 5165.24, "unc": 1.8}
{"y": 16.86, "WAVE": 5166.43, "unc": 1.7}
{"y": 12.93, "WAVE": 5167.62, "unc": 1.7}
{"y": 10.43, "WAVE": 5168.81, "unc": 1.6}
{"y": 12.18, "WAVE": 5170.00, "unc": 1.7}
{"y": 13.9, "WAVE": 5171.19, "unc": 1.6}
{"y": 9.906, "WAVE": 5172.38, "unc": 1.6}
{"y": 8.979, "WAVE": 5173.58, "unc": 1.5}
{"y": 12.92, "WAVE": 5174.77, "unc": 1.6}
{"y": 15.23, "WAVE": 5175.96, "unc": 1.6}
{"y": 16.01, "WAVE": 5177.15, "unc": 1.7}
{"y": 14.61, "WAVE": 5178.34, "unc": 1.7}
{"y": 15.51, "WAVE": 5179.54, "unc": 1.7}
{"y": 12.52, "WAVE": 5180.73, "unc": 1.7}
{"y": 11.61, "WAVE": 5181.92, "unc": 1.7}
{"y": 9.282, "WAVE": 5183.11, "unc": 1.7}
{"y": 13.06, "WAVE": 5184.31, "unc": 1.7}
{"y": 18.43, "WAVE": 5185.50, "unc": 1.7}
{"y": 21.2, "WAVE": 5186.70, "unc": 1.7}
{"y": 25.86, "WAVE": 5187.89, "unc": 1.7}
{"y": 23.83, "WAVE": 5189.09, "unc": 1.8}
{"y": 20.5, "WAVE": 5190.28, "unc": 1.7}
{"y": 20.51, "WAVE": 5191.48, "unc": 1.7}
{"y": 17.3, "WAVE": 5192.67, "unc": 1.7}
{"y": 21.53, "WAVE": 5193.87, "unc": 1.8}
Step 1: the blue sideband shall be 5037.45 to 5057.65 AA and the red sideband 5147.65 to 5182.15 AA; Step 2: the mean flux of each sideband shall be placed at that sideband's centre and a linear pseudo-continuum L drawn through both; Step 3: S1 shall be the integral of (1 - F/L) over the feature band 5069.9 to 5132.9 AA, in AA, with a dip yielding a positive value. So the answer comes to -3.79 AA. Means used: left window 20.3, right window 18.3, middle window 20.5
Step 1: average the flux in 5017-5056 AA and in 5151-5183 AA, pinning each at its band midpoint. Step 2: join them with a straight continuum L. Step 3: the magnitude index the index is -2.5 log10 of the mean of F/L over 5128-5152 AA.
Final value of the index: -0.19 mag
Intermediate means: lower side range 20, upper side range 17.8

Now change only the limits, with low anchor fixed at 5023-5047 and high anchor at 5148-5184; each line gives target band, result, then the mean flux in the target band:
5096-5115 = -0.070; 20.1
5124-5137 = -0.124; 20.7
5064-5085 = -0.087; 21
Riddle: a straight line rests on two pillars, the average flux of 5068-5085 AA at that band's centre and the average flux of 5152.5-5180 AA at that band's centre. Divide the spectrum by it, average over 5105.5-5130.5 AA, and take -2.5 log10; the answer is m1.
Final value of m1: -0.04 mag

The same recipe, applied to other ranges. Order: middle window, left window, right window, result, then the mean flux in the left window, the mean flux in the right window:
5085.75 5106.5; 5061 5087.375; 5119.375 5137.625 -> 0.065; 21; 21.1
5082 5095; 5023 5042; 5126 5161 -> 0.011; 19.8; 22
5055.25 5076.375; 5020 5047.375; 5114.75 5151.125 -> -0.043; 19.7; 21.4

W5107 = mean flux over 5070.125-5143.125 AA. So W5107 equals 20.9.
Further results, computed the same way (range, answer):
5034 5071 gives 20.6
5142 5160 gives 21.8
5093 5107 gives 19.4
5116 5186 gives 19.5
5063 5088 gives 20.9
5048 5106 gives 20.6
